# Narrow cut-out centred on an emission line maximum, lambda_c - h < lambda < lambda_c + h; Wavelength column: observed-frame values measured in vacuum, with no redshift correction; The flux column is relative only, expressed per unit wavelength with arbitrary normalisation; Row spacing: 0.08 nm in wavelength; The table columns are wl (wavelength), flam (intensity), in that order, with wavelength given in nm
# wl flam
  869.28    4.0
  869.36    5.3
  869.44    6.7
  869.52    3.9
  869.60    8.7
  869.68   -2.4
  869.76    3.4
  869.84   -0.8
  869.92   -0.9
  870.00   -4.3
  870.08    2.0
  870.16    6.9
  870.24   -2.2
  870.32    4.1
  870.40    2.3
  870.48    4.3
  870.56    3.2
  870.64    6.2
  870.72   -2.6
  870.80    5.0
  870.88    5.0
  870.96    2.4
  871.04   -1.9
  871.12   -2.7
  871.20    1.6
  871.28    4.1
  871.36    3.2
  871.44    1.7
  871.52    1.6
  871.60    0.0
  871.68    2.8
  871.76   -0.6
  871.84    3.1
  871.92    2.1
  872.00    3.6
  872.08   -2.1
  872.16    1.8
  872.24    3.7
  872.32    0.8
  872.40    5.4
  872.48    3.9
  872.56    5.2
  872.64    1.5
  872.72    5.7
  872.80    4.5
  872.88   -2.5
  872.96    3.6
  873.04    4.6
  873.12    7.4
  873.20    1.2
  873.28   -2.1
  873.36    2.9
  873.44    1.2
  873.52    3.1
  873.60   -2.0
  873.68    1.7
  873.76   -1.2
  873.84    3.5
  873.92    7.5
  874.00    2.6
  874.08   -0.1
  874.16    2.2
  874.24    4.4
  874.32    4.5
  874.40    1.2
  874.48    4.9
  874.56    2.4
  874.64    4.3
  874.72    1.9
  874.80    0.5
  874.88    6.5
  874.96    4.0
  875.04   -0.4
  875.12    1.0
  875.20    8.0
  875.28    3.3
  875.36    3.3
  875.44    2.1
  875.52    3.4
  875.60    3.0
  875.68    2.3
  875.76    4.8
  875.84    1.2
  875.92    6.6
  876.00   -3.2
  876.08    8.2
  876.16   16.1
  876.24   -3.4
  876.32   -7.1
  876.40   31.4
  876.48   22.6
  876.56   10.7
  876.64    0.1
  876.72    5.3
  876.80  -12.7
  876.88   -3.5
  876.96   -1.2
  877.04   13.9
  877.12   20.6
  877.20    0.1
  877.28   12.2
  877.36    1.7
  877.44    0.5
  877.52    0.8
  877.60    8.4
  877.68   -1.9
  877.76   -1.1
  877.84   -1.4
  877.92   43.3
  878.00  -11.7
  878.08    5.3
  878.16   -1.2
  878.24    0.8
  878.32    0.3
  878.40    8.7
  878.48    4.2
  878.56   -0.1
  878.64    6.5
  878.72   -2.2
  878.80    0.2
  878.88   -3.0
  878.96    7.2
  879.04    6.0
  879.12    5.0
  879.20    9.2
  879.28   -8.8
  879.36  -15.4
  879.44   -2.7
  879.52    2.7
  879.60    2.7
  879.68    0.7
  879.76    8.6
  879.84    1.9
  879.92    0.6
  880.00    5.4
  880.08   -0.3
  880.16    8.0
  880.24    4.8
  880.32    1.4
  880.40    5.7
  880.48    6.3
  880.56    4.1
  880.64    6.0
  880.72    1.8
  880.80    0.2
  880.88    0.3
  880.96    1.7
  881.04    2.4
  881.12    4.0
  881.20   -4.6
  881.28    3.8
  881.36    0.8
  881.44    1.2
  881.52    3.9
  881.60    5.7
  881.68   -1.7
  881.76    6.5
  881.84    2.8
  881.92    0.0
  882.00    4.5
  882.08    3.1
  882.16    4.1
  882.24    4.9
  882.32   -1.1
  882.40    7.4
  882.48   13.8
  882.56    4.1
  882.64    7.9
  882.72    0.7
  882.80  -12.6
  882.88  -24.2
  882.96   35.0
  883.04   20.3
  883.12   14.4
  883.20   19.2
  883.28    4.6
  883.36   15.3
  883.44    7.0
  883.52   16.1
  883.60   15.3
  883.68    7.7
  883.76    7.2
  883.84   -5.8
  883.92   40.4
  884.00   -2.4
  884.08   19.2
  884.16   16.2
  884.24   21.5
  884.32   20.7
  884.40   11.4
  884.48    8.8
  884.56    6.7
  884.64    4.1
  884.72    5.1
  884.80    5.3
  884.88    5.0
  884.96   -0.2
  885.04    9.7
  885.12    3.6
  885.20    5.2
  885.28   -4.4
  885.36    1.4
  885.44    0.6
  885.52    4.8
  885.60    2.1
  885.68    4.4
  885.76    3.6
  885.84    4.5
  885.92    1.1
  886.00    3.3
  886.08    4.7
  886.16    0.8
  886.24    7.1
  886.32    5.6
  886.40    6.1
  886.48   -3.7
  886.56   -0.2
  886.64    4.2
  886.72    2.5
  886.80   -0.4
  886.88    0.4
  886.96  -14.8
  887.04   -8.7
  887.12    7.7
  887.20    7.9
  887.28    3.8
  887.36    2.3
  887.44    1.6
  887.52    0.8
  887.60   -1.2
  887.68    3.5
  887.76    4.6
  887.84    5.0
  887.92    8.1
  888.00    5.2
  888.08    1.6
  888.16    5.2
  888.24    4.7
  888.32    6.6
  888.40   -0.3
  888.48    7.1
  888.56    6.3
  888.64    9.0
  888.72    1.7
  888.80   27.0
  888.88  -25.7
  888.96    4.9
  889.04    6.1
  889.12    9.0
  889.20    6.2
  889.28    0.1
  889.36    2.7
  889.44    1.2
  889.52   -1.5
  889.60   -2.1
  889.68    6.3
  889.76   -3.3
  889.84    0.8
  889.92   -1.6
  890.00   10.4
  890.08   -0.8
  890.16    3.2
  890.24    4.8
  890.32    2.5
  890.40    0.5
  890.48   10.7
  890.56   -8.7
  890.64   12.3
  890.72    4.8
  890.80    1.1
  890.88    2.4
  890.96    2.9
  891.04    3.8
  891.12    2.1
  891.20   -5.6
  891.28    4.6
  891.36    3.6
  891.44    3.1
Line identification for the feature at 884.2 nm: H-beta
